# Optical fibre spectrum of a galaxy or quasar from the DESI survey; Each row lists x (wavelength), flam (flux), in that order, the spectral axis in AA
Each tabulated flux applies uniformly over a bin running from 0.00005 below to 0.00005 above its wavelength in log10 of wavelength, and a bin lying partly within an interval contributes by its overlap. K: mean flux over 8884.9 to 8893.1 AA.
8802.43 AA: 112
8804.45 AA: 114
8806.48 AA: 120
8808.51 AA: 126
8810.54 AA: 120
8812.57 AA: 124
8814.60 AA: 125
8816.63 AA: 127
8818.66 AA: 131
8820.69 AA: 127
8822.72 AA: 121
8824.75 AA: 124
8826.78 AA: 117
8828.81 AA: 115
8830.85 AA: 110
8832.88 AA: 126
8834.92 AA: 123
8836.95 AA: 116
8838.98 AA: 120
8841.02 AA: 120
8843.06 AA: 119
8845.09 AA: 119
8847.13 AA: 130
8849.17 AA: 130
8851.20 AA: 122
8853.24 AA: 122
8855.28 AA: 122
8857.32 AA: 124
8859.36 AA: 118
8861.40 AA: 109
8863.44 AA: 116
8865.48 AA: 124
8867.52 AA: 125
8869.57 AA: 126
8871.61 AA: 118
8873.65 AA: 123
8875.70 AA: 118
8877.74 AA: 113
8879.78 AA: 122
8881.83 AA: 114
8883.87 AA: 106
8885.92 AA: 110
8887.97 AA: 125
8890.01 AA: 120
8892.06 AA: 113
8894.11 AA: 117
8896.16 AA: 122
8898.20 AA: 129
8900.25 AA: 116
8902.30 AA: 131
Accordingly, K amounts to 117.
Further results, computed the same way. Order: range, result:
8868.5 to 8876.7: 121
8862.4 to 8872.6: 122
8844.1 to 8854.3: 125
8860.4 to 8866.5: 116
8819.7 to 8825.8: 124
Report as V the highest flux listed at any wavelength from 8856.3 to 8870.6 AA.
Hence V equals 126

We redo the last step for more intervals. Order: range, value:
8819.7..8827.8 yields 127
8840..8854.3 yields 130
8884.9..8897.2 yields 125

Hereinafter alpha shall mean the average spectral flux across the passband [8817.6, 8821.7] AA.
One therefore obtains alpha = 129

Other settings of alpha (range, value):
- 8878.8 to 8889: 115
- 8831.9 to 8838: 122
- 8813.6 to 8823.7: 126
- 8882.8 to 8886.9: 108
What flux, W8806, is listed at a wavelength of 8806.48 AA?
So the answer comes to 120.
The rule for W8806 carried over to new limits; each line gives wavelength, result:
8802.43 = 112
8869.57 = 126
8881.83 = 114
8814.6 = 125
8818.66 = 131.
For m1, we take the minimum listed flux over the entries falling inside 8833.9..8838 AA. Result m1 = 116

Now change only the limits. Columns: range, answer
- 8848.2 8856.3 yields 122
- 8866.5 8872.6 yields 118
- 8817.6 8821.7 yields 127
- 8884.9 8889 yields 110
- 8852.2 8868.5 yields 109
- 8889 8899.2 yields 113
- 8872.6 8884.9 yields 106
